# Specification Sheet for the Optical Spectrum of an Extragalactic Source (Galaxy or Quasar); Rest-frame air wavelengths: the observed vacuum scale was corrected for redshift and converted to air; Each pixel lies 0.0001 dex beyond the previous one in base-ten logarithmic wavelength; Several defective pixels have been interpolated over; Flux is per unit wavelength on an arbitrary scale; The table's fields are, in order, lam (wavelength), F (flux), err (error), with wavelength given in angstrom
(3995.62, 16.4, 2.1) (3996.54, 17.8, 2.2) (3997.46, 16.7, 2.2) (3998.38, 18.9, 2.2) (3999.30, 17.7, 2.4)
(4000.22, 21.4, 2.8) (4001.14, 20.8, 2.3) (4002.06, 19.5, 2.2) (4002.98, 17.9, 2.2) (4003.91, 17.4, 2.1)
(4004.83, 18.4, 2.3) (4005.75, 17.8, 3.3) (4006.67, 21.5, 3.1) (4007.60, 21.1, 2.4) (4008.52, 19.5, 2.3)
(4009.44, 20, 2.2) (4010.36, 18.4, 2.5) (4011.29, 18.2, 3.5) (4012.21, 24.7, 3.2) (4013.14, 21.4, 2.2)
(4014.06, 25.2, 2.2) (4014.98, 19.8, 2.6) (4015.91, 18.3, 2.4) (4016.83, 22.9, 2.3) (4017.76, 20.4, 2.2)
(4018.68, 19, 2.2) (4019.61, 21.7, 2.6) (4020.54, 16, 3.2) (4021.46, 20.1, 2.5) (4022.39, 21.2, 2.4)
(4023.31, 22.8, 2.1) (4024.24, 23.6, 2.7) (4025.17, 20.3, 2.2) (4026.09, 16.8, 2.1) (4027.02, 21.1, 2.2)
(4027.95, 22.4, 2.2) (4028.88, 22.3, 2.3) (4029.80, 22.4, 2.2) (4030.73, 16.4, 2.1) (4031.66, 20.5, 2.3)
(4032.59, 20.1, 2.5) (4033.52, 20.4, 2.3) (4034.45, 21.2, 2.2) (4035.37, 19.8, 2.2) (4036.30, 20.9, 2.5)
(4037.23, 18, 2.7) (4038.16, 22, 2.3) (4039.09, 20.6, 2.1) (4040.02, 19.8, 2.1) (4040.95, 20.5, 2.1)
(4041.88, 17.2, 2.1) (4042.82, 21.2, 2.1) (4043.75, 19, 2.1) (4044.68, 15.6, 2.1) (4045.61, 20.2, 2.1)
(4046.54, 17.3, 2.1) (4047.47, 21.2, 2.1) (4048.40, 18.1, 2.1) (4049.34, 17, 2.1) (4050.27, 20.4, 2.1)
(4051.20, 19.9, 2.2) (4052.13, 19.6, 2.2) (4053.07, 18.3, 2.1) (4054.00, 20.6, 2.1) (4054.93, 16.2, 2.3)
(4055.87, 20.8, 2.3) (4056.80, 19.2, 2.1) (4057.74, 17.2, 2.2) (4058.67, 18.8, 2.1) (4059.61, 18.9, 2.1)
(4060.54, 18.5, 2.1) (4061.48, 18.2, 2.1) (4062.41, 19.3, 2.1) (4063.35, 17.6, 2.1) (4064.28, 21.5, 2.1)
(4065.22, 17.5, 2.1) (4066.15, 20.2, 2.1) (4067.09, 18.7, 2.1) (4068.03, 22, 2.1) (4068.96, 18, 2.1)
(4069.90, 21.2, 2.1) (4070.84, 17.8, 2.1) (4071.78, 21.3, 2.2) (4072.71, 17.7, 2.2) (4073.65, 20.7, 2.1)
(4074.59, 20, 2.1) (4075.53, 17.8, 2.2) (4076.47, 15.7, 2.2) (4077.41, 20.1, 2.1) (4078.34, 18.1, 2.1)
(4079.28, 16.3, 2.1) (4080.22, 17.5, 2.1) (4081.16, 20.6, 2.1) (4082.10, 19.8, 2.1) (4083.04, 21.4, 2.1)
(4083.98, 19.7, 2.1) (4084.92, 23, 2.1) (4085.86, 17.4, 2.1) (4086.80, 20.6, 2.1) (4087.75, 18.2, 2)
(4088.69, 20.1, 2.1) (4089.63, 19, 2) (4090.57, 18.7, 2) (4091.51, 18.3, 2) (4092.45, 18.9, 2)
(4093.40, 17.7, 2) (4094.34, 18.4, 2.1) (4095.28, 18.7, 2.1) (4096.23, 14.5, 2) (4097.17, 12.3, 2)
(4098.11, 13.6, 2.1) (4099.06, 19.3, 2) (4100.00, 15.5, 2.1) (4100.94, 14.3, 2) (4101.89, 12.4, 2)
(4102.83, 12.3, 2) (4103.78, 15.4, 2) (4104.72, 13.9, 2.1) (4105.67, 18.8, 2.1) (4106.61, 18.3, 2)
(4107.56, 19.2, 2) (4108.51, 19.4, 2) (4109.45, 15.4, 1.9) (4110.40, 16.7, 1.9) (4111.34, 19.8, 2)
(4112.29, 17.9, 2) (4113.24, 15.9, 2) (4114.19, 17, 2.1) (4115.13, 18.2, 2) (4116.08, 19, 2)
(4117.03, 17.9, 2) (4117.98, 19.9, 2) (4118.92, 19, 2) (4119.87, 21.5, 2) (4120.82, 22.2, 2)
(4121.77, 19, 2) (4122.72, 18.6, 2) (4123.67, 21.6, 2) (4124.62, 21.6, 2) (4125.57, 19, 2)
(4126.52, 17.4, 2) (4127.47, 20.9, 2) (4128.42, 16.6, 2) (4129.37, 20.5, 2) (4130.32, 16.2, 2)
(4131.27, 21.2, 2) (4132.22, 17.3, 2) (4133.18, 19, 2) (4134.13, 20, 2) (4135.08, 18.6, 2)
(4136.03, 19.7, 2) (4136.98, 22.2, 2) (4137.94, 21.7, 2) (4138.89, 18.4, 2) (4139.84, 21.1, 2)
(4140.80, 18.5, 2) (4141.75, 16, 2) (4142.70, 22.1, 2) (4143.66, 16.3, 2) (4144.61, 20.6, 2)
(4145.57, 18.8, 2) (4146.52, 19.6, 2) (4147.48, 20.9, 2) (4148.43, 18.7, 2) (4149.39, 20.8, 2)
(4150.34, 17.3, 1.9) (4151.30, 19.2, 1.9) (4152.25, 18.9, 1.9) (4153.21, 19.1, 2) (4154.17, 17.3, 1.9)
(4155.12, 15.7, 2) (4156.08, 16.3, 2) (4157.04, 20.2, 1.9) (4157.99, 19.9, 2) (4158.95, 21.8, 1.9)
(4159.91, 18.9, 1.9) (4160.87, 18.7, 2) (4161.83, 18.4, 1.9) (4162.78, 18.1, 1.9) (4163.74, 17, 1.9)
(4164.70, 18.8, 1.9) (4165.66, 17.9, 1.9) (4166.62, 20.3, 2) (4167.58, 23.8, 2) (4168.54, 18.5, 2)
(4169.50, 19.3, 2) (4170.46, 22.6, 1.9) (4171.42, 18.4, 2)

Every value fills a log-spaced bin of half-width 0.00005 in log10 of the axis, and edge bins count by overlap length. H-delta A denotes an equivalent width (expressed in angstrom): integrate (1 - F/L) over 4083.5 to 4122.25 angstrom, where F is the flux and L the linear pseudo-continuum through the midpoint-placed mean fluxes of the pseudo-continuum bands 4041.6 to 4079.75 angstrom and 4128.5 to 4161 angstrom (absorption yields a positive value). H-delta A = 2.6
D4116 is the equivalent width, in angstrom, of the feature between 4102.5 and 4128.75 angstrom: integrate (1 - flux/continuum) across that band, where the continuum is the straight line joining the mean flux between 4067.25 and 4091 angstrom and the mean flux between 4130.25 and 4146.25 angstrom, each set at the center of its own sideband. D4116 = 1.3 angstrom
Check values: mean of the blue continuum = 19.3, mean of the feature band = 18.3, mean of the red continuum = 19.4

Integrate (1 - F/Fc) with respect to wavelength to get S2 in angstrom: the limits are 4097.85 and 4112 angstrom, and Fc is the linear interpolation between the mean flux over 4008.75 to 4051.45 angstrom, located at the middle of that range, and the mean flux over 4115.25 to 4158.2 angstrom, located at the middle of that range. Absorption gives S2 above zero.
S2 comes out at 2.3 angstrom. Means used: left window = 20.1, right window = 19.2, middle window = 16.3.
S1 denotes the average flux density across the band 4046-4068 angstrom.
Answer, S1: 19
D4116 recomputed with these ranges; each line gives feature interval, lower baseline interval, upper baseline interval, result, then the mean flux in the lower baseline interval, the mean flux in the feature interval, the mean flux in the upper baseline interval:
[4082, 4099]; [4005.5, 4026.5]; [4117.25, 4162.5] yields 1.2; 20.5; 18.3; 19.3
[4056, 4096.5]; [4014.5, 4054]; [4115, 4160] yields 1.4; 19.9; 19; 19.3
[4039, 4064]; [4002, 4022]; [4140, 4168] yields 1.0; 20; 18.9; 19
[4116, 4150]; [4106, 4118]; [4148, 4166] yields -2.3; 18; 19.5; 18.6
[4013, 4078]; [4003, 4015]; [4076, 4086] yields -0.1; 20.2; 19.7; 19.1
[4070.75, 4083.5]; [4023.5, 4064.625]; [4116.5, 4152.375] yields 0.4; 19.6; 19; 19.4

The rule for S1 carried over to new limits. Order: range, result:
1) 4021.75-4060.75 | 19.7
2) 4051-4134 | 18.5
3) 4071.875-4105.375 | 17.7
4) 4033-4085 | 19.3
